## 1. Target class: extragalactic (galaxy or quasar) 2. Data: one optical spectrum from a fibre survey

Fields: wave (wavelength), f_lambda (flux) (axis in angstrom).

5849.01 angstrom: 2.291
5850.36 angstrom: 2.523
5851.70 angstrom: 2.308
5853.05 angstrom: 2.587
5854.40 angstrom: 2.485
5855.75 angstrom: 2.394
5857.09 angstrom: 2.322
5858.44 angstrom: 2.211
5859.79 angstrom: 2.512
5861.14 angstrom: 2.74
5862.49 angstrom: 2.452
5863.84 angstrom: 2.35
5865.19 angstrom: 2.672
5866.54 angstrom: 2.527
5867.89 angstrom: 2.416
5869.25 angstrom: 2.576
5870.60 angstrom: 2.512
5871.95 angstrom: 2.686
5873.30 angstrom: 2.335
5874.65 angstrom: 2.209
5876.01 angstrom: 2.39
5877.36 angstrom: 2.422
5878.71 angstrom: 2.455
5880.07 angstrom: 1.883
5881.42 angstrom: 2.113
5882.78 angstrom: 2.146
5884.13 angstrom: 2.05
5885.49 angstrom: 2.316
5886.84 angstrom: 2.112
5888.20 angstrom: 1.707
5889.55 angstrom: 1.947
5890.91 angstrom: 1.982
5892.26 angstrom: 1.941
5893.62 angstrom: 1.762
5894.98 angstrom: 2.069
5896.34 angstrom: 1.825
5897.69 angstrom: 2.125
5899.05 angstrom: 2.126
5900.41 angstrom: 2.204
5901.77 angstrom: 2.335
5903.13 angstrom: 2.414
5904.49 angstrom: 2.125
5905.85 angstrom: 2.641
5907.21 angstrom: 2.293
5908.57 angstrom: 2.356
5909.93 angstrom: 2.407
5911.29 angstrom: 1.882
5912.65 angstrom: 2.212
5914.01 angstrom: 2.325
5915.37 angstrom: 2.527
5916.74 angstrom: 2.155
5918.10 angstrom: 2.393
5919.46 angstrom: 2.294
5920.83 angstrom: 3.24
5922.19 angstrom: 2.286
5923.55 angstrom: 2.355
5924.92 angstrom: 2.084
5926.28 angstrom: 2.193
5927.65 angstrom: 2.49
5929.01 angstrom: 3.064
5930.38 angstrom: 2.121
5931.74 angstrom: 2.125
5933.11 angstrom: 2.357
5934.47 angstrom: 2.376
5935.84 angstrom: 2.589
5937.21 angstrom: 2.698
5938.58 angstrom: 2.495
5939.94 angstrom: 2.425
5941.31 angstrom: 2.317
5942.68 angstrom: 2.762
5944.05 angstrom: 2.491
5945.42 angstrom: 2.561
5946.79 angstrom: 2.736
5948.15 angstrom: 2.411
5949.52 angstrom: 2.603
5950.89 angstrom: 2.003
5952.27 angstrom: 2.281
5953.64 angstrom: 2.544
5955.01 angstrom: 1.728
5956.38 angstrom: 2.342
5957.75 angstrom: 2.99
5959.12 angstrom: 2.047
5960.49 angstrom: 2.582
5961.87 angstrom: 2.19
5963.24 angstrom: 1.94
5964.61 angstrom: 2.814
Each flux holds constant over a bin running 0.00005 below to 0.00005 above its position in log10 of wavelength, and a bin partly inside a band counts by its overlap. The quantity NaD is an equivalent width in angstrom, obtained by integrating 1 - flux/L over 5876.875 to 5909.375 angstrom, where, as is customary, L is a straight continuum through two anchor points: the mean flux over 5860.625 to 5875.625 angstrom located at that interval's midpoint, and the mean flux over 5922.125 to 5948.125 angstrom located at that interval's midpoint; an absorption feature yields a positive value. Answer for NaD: 4.4 angstrom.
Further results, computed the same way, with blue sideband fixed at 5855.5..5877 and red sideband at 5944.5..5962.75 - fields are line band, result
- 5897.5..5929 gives 0.96 angstrom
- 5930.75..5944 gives -0.32 angstrom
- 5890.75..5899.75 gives 1.69 angstrom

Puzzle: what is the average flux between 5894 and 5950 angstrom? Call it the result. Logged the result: 2.37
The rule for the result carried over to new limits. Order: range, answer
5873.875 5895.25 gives 2.1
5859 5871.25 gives 2.52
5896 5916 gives 2.26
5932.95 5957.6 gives 2.44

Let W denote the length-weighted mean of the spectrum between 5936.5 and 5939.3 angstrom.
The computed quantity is 2.6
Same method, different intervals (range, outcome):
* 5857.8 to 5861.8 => 2.49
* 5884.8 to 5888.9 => 2.05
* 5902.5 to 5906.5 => 2.39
